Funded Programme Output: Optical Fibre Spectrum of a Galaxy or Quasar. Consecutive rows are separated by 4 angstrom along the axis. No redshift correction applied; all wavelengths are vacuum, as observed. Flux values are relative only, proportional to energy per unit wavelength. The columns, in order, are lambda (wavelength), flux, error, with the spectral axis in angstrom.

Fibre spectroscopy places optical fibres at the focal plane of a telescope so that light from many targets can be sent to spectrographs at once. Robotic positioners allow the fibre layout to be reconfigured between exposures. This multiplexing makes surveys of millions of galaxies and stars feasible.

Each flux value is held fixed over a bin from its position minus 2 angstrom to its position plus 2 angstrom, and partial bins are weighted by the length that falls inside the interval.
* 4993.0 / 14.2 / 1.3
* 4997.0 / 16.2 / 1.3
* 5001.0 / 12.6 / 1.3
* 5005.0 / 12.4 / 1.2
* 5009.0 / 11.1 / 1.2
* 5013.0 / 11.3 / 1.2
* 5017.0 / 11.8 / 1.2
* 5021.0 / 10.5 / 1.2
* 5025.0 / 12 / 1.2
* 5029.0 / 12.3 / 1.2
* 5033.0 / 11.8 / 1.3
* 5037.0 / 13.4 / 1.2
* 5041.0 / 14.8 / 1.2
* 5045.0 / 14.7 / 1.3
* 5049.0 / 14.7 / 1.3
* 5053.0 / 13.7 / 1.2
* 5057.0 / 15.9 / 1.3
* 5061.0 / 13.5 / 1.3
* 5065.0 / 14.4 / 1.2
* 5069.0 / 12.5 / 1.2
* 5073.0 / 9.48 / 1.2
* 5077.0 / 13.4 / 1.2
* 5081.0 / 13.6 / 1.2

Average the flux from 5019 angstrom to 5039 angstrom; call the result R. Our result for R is 12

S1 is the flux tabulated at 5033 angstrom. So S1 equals 11.8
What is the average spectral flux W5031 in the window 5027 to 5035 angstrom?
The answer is 12.1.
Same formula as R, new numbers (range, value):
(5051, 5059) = 14.8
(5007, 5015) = 11.2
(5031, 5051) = 13.9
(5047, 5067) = 14.4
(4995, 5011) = 13.1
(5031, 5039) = 12.6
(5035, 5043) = 14.1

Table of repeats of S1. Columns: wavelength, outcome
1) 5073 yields 9.48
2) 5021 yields 10.5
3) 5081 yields 13.6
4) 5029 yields 12.3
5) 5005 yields 12.4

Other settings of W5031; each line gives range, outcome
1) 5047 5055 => 14.2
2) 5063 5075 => 12.1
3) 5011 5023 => 11.2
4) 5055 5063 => 14.7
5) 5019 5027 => 11.2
